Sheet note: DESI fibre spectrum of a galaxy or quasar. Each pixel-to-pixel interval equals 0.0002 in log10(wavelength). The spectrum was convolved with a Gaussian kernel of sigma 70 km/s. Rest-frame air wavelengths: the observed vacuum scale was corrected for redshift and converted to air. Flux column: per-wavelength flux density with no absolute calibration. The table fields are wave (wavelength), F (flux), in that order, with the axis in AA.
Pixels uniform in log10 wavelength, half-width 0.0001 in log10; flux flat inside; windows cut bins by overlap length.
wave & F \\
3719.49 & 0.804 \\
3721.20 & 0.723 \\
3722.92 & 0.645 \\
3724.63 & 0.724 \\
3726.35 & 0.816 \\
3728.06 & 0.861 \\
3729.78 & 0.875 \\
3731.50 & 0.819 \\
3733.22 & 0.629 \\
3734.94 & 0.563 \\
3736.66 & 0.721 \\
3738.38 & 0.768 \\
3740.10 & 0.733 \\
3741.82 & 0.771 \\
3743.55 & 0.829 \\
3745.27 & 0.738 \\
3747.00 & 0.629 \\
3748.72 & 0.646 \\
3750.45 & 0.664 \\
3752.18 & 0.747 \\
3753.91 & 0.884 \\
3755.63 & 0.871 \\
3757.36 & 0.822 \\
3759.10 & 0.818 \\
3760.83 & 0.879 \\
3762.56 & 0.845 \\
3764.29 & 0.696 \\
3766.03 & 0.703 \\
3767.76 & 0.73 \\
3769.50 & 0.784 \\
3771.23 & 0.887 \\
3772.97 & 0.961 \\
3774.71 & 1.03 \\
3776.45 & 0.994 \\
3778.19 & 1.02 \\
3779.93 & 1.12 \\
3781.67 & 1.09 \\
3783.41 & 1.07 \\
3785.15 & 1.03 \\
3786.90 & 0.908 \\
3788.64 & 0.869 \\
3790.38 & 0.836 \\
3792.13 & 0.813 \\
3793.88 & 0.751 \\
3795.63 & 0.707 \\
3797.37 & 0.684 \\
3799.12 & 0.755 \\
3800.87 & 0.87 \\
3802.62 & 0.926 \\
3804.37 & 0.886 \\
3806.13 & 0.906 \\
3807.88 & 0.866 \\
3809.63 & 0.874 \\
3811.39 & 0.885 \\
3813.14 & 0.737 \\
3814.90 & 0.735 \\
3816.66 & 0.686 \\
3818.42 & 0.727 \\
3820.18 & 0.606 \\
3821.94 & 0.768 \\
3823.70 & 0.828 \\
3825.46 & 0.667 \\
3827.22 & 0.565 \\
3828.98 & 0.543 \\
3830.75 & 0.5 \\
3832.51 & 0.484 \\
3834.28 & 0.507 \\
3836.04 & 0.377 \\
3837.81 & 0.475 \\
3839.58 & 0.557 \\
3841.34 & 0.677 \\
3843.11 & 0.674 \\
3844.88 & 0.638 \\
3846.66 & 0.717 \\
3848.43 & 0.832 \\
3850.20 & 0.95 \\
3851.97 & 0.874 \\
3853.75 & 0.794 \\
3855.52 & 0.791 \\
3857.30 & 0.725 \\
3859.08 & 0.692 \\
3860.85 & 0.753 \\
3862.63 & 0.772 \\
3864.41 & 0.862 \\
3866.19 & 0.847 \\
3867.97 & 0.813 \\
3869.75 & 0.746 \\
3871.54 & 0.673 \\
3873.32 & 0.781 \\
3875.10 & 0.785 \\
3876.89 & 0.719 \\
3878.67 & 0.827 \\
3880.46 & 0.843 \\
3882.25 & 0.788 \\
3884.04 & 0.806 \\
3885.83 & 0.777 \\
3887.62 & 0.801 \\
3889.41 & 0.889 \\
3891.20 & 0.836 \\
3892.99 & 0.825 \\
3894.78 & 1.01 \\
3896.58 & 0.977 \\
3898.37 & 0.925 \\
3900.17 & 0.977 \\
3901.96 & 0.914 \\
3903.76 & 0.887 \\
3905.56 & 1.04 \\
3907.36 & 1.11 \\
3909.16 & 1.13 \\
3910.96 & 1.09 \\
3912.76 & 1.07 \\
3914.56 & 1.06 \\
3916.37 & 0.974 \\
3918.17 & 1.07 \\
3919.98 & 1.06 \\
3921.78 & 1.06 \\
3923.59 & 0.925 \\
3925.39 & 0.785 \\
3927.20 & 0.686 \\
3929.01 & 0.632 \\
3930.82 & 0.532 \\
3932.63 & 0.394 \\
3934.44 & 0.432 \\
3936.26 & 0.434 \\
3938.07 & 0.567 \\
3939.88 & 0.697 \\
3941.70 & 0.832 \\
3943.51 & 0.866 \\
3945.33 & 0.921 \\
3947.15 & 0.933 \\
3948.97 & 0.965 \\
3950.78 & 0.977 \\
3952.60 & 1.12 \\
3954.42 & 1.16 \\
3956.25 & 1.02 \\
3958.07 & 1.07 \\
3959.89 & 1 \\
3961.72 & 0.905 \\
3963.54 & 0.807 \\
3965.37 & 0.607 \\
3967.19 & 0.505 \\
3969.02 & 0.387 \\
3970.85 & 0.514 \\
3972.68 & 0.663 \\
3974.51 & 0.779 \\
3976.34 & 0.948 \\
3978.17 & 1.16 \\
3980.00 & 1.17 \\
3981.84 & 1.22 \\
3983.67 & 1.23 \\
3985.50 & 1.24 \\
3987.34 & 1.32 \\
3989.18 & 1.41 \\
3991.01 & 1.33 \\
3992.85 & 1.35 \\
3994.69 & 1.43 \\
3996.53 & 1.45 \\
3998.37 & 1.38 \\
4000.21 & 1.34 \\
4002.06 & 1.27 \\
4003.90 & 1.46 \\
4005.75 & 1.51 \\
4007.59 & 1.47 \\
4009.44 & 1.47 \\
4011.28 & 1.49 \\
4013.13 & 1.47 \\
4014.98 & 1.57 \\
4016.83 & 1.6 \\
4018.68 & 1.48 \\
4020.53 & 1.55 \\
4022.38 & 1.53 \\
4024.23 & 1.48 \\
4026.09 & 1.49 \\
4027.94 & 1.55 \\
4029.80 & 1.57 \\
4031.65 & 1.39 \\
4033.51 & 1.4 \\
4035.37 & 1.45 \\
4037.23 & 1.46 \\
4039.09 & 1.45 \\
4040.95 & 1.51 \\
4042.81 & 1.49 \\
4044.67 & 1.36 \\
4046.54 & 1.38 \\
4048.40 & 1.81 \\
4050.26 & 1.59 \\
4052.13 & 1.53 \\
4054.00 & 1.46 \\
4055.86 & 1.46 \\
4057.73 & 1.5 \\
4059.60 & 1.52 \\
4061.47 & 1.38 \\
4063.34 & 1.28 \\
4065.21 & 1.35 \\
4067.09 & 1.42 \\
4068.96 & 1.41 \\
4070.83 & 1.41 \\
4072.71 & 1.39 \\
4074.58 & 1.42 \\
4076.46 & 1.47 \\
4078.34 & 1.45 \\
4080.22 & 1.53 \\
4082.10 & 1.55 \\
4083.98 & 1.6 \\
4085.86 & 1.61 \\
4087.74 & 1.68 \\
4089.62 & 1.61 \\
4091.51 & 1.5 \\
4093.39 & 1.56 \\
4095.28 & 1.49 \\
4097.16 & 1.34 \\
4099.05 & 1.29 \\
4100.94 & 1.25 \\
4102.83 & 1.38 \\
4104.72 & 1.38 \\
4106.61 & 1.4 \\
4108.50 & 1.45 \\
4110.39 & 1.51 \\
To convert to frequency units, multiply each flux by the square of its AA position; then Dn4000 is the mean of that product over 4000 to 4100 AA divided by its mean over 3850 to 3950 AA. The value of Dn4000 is 1.9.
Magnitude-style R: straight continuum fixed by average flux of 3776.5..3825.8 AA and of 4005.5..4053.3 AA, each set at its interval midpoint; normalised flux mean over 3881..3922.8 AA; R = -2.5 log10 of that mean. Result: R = 0.19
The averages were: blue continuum 0.848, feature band 0.959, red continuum 1.5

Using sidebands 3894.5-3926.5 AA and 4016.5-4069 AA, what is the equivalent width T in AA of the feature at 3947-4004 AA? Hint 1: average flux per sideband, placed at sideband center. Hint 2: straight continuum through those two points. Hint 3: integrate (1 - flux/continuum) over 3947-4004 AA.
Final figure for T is 8.2 AA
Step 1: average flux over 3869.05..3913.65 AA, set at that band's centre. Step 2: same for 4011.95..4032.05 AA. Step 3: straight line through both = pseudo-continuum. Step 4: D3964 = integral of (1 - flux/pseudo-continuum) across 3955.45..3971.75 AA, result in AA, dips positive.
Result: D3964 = 6.3 AA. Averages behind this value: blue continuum 0.89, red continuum 1.52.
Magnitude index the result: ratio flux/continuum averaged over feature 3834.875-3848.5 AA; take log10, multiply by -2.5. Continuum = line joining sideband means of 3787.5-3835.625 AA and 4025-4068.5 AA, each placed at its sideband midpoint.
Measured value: 0.35 mag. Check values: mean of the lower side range 0.737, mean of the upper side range 1.47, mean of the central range 0.603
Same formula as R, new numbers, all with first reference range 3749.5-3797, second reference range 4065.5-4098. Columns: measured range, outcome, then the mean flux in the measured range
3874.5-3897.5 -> 0.29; 0.838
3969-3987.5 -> 0.30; 0.98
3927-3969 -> 0.49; 0.779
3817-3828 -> 0.36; 0.694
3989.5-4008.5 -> -0.06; 1.4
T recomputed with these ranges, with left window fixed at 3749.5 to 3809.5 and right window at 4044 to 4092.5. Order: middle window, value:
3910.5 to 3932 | 4.9 AA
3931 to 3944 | 6.6 AA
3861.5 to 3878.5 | 4.5 AA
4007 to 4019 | -1.2 AA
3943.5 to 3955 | 2.2 AA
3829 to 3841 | 6.0 AA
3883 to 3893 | 2.5 AA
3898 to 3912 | 1.5 AA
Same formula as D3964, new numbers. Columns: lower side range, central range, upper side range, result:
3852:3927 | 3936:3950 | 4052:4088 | 3.5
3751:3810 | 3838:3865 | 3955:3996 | 5.2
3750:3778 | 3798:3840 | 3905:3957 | 7.6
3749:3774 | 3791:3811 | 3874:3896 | -0.3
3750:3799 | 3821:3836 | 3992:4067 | 6.0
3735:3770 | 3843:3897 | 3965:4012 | 9.0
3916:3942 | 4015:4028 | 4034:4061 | -2.0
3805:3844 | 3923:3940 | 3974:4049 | 7.6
